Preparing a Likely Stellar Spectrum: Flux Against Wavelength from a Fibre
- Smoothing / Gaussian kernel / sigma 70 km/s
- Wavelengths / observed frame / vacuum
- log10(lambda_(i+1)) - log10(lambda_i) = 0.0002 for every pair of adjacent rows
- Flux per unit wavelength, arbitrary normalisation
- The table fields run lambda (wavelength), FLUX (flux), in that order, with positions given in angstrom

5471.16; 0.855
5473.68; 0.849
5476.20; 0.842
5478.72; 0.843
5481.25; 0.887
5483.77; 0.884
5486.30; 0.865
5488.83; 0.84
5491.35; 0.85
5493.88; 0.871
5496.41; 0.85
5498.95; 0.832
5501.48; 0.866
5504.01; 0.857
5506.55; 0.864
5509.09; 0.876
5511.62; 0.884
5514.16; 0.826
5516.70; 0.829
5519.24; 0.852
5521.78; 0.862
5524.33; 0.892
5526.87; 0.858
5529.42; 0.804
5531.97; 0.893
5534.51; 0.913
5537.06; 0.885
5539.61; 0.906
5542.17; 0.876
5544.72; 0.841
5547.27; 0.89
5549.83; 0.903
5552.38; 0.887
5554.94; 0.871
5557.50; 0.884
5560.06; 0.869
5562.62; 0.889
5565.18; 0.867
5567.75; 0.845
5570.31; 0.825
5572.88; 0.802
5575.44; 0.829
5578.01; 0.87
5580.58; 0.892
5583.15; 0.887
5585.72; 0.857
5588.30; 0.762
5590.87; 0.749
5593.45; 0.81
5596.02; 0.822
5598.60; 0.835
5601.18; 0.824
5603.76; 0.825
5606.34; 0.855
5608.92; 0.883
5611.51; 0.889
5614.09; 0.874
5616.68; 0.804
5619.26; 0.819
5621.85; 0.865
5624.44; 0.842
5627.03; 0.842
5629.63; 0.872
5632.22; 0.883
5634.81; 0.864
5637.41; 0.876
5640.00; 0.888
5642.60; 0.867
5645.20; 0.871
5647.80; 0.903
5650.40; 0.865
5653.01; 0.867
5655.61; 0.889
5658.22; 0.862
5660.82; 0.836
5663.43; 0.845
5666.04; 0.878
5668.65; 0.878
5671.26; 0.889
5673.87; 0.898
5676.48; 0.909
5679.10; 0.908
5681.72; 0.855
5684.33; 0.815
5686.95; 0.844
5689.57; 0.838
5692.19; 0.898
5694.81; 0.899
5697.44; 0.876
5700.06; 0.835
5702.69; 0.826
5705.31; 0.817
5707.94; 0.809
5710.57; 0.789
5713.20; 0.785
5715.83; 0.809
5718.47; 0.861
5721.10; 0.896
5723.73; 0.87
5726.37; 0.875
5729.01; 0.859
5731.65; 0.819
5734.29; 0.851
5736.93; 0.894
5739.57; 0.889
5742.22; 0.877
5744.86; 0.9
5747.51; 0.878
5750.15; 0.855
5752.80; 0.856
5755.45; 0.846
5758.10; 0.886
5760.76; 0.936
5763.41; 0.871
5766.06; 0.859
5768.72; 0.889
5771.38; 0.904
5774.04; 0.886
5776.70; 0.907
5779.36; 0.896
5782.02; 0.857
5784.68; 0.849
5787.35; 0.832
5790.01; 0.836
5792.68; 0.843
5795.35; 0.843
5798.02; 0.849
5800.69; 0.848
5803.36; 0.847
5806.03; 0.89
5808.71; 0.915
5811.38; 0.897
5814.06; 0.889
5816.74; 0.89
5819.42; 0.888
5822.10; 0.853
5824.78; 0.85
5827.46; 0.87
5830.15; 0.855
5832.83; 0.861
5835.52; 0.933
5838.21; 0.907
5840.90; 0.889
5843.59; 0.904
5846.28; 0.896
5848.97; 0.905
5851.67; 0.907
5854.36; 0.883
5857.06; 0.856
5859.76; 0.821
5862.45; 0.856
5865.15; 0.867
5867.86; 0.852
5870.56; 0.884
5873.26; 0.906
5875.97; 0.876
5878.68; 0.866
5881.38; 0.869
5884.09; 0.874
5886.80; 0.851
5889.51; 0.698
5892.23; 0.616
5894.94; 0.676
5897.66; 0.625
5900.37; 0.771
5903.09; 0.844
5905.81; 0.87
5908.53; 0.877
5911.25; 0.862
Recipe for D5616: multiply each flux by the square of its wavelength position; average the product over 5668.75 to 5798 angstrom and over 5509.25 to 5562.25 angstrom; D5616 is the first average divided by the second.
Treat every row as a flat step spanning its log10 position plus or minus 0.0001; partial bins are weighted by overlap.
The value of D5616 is 1.06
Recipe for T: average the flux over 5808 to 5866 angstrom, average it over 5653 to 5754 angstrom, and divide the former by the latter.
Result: 1.03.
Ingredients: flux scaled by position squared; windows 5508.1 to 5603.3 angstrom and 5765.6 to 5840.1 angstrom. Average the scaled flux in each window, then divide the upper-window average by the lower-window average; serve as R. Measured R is 1.1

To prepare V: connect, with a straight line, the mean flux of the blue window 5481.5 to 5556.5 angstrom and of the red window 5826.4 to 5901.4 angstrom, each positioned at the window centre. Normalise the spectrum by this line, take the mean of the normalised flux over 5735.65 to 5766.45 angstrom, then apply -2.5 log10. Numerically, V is -0.04 mag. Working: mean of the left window 0.867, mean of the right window 0.842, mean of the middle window 0.88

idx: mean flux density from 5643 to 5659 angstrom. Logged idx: 0.876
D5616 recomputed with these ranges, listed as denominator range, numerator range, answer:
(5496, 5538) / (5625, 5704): 1.06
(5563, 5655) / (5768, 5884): 1.11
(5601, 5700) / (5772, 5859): 1.07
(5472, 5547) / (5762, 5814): 1.11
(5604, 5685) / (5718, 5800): 1.04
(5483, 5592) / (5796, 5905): 1.10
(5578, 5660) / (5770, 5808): 1.07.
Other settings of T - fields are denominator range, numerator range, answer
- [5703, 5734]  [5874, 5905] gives 0.94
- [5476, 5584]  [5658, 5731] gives 0.99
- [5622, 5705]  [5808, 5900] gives 0.98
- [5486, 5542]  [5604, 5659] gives 1.00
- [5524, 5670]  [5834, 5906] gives 0.98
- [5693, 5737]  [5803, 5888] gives 1.04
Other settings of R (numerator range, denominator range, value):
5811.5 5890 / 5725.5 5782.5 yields 1.03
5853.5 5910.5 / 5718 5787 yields 0.98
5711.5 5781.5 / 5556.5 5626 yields 1.09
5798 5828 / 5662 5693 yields 1.05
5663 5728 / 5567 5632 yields 1.05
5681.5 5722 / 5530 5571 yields 1.01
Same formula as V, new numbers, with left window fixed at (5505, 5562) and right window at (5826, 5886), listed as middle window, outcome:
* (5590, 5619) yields 0.05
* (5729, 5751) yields 0.01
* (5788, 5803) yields 0.04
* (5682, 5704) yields 0.03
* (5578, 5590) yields 0.03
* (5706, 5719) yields 0.09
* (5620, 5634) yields 0.02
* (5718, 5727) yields 0.00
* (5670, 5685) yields -0.01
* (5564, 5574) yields 0.05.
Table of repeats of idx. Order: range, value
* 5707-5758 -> 0.855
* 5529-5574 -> 0.871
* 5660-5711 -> 0.858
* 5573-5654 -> 0.851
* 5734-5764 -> 0.879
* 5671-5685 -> 0.881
